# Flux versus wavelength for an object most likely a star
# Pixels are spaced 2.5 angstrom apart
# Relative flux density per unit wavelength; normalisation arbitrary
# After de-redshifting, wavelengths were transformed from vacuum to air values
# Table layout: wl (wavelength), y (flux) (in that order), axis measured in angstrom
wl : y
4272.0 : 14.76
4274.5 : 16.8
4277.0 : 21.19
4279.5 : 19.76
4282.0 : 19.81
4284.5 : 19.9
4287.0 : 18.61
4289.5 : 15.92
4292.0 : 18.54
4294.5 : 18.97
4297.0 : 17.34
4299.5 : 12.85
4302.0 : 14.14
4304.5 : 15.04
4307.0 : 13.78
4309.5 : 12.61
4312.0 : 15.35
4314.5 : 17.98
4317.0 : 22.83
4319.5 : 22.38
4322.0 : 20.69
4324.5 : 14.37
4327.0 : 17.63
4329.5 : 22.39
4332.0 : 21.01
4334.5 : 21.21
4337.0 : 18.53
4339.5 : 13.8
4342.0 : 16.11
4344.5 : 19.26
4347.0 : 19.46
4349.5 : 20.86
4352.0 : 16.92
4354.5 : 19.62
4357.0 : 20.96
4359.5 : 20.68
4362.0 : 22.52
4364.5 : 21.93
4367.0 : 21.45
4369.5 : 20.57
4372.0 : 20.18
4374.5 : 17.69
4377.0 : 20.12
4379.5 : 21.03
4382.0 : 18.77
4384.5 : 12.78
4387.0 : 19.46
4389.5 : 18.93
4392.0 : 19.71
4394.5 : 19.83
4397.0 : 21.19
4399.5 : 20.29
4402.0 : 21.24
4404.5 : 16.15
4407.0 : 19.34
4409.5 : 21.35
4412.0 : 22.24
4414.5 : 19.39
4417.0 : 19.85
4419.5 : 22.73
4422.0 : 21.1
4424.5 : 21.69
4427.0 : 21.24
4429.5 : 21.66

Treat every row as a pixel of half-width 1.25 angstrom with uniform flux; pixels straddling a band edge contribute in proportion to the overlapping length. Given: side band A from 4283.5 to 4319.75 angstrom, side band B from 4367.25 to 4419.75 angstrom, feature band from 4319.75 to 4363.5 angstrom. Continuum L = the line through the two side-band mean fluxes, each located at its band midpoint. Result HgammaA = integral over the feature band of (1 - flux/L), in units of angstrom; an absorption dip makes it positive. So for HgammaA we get -2.8 angstrom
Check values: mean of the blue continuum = 16.9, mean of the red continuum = 19.6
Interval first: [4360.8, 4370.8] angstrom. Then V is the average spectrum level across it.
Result 21.6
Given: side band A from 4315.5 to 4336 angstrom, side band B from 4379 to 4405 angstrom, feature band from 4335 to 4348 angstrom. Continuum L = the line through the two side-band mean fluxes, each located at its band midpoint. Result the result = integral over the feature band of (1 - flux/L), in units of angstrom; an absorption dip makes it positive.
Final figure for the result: 1.5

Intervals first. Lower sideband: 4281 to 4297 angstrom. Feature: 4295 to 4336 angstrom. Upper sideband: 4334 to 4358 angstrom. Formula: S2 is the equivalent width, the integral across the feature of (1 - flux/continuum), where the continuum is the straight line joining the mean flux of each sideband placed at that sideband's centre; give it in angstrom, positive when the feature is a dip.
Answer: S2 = 2.0 angstrom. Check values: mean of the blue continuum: 18.5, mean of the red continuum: 18.6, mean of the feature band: 17.6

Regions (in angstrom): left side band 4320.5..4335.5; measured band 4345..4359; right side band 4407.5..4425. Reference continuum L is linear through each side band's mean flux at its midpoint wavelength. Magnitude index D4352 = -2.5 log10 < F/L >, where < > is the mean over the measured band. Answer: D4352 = 0.021 mag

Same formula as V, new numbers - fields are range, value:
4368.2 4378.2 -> 19.6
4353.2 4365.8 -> 21.1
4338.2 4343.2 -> 15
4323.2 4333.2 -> 18.8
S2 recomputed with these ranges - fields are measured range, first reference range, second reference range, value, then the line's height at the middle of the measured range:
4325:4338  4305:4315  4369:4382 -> -2.8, 16.4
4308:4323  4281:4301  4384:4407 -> -0.4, 18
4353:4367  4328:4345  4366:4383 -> -1.1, 19.5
